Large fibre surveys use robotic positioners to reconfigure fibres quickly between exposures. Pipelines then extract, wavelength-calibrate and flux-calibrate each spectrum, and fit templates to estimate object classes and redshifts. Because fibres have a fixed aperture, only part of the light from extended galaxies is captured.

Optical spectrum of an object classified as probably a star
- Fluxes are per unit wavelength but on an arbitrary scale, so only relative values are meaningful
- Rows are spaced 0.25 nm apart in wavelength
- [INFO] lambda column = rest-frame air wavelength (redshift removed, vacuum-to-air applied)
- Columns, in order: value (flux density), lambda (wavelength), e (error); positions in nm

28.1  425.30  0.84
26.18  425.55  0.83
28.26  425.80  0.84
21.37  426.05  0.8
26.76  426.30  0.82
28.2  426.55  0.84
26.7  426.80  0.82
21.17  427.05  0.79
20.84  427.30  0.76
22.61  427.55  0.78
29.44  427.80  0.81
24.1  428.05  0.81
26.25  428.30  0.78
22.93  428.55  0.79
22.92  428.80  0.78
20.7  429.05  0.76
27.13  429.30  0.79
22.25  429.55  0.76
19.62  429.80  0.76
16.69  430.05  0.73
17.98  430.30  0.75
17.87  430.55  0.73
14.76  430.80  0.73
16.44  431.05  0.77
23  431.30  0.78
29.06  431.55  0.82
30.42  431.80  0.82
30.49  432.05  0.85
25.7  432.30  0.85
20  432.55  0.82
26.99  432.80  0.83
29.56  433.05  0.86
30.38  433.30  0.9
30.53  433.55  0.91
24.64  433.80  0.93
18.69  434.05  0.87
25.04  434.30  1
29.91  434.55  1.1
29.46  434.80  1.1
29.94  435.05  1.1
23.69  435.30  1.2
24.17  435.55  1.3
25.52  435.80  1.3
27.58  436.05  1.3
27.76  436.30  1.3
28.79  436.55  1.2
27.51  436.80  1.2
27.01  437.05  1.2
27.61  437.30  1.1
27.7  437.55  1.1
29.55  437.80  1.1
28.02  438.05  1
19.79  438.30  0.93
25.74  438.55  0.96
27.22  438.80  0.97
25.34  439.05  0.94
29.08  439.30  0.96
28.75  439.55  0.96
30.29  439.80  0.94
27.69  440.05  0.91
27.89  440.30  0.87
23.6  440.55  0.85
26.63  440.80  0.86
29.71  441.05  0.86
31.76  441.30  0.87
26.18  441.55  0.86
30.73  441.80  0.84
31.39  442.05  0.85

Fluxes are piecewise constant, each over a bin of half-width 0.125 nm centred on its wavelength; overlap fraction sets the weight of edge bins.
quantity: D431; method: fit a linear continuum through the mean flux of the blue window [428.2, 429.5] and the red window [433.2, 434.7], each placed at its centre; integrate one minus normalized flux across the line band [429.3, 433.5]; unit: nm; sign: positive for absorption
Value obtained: 0.30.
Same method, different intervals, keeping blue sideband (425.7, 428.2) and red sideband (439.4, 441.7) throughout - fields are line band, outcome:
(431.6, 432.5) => -0.07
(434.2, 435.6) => -0.02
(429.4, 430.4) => 0.24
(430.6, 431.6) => 0.23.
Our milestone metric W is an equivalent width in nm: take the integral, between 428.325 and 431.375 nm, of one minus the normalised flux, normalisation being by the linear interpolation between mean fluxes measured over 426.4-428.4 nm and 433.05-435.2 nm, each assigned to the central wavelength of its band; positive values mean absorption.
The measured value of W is 0.644 nm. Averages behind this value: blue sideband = 24.9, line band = 20.3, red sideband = 27.4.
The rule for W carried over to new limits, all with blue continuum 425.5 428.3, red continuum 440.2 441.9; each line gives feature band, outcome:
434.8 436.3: 0.02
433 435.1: -0.07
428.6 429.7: 0.10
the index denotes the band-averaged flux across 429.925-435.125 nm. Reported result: 24.6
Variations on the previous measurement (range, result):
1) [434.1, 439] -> 26.8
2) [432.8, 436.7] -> 27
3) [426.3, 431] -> 22.4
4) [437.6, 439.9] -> 27.1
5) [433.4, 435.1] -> 26.8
